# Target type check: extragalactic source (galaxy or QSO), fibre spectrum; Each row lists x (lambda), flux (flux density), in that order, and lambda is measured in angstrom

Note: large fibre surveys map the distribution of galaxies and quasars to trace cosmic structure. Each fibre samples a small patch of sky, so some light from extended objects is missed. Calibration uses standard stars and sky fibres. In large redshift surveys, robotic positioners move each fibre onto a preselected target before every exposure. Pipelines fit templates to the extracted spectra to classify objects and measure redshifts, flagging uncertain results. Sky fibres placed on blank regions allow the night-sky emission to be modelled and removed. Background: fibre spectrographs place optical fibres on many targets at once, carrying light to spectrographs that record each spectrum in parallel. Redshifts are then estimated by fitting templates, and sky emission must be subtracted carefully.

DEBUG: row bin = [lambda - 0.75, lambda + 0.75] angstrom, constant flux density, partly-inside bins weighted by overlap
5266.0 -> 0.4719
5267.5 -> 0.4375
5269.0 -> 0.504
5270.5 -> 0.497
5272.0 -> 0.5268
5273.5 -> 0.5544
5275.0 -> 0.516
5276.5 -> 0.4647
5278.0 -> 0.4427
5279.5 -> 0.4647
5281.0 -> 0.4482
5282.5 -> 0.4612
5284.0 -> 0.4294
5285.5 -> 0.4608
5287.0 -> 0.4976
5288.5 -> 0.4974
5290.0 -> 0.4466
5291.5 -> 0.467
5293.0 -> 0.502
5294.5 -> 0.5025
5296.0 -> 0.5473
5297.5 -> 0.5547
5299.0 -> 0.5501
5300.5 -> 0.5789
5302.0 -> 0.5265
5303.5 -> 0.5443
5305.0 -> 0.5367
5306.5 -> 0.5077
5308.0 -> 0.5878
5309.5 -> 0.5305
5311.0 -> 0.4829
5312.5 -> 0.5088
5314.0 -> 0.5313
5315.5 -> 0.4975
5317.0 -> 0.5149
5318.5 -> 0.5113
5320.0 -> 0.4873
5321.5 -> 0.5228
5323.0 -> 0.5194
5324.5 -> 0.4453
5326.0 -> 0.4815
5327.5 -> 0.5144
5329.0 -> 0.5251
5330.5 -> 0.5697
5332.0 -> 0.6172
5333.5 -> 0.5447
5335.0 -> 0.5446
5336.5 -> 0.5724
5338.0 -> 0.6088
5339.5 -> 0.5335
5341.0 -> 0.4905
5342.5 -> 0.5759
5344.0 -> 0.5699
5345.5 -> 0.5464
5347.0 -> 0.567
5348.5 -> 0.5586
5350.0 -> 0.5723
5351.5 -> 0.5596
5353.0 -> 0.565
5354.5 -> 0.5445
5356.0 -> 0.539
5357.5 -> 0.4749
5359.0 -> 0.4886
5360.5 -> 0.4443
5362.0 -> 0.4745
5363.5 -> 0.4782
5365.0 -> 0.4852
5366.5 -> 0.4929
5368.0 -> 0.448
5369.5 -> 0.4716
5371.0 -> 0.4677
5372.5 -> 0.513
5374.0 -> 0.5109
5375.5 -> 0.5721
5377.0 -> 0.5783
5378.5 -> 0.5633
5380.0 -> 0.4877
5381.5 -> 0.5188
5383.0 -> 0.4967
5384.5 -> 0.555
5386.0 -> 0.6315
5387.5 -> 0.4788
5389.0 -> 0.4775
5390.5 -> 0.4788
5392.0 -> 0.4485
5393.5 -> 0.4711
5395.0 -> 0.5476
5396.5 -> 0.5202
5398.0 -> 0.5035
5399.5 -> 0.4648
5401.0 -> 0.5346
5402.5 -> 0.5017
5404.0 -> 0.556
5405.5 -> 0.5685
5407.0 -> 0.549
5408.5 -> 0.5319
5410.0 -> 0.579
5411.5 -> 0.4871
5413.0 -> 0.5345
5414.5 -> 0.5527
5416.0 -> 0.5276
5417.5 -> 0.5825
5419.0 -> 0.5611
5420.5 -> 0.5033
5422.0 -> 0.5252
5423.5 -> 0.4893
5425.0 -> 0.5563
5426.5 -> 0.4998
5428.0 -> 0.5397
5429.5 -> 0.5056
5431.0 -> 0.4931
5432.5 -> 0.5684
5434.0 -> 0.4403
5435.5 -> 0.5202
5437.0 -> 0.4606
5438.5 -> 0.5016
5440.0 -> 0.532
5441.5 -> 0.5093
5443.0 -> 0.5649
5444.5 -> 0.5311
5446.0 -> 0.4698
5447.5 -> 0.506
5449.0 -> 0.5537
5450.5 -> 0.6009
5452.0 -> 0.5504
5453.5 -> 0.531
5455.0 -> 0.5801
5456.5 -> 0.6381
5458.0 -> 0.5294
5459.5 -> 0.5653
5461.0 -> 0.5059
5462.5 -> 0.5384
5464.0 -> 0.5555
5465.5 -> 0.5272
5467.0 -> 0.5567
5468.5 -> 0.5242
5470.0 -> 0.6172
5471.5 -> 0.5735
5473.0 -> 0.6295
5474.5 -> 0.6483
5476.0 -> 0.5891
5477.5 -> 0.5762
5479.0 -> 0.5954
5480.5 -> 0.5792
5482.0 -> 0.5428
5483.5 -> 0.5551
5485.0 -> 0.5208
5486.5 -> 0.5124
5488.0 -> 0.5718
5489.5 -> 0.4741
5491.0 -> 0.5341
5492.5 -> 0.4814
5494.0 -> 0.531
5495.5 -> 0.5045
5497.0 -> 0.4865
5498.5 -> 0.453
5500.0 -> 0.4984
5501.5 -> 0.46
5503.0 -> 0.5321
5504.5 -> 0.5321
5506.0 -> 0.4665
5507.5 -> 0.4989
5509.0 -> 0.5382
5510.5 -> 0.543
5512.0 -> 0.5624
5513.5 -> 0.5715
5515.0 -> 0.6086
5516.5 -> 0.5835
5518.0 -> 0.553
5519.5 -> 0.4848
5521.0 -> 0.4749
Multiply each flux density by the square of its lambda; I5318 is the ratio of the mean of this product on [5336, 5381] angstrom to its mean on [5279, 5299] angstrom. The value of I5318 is 1.11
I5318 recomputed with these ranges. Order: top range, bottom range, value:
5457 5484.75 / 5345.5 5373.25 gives 1.16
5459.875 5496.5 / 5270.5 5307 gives 1.18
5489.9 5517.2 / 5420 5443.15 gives 1.04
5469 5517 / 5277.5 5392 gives 1.11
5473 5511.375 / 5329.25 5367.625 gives 1.05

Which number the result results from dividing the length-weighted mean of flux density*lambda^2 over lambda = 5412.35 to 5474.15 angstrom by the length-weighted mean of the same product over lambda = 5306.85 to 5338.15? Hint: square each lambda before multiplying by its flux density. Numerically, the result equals 1.07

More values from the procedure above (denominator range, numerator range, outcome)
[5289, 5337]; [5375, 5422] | 1.04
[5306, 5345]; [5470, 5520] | 1.08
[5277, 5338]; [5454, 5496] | 1.15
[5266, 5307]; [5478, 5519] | 1.15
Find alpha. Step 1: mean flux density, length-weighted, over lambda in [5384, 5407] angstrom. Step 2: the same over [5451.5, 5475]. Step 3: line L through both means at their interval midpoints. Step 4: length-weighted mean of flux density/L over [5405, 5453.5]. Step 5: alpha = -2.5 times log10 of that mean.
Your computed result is 0.027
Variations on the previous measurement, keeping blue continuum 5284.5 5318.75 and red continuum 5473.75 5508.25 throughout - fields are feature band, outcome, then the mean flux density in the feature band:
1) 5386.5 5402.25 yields 0.058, 0.495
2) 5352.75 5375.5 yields 0.055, 0.494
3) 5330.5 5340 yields -0.105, 0.571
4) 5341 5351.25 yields -0.081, 0.559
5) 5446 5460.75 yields -0.059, 0.555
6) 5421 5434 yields 0.014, 0.517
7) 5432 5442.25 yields 0.046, 0.503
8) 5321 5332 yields -0.001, 0.518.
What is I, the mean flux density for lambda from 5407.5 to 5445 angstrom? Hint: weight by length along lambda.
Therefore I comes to 0.524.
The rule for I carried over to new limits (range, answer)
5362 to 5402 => 0.507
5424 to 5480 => 0.545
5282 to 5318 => 0.511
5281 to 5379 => 0.52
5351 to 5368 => 0.501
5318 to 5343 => 0.533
